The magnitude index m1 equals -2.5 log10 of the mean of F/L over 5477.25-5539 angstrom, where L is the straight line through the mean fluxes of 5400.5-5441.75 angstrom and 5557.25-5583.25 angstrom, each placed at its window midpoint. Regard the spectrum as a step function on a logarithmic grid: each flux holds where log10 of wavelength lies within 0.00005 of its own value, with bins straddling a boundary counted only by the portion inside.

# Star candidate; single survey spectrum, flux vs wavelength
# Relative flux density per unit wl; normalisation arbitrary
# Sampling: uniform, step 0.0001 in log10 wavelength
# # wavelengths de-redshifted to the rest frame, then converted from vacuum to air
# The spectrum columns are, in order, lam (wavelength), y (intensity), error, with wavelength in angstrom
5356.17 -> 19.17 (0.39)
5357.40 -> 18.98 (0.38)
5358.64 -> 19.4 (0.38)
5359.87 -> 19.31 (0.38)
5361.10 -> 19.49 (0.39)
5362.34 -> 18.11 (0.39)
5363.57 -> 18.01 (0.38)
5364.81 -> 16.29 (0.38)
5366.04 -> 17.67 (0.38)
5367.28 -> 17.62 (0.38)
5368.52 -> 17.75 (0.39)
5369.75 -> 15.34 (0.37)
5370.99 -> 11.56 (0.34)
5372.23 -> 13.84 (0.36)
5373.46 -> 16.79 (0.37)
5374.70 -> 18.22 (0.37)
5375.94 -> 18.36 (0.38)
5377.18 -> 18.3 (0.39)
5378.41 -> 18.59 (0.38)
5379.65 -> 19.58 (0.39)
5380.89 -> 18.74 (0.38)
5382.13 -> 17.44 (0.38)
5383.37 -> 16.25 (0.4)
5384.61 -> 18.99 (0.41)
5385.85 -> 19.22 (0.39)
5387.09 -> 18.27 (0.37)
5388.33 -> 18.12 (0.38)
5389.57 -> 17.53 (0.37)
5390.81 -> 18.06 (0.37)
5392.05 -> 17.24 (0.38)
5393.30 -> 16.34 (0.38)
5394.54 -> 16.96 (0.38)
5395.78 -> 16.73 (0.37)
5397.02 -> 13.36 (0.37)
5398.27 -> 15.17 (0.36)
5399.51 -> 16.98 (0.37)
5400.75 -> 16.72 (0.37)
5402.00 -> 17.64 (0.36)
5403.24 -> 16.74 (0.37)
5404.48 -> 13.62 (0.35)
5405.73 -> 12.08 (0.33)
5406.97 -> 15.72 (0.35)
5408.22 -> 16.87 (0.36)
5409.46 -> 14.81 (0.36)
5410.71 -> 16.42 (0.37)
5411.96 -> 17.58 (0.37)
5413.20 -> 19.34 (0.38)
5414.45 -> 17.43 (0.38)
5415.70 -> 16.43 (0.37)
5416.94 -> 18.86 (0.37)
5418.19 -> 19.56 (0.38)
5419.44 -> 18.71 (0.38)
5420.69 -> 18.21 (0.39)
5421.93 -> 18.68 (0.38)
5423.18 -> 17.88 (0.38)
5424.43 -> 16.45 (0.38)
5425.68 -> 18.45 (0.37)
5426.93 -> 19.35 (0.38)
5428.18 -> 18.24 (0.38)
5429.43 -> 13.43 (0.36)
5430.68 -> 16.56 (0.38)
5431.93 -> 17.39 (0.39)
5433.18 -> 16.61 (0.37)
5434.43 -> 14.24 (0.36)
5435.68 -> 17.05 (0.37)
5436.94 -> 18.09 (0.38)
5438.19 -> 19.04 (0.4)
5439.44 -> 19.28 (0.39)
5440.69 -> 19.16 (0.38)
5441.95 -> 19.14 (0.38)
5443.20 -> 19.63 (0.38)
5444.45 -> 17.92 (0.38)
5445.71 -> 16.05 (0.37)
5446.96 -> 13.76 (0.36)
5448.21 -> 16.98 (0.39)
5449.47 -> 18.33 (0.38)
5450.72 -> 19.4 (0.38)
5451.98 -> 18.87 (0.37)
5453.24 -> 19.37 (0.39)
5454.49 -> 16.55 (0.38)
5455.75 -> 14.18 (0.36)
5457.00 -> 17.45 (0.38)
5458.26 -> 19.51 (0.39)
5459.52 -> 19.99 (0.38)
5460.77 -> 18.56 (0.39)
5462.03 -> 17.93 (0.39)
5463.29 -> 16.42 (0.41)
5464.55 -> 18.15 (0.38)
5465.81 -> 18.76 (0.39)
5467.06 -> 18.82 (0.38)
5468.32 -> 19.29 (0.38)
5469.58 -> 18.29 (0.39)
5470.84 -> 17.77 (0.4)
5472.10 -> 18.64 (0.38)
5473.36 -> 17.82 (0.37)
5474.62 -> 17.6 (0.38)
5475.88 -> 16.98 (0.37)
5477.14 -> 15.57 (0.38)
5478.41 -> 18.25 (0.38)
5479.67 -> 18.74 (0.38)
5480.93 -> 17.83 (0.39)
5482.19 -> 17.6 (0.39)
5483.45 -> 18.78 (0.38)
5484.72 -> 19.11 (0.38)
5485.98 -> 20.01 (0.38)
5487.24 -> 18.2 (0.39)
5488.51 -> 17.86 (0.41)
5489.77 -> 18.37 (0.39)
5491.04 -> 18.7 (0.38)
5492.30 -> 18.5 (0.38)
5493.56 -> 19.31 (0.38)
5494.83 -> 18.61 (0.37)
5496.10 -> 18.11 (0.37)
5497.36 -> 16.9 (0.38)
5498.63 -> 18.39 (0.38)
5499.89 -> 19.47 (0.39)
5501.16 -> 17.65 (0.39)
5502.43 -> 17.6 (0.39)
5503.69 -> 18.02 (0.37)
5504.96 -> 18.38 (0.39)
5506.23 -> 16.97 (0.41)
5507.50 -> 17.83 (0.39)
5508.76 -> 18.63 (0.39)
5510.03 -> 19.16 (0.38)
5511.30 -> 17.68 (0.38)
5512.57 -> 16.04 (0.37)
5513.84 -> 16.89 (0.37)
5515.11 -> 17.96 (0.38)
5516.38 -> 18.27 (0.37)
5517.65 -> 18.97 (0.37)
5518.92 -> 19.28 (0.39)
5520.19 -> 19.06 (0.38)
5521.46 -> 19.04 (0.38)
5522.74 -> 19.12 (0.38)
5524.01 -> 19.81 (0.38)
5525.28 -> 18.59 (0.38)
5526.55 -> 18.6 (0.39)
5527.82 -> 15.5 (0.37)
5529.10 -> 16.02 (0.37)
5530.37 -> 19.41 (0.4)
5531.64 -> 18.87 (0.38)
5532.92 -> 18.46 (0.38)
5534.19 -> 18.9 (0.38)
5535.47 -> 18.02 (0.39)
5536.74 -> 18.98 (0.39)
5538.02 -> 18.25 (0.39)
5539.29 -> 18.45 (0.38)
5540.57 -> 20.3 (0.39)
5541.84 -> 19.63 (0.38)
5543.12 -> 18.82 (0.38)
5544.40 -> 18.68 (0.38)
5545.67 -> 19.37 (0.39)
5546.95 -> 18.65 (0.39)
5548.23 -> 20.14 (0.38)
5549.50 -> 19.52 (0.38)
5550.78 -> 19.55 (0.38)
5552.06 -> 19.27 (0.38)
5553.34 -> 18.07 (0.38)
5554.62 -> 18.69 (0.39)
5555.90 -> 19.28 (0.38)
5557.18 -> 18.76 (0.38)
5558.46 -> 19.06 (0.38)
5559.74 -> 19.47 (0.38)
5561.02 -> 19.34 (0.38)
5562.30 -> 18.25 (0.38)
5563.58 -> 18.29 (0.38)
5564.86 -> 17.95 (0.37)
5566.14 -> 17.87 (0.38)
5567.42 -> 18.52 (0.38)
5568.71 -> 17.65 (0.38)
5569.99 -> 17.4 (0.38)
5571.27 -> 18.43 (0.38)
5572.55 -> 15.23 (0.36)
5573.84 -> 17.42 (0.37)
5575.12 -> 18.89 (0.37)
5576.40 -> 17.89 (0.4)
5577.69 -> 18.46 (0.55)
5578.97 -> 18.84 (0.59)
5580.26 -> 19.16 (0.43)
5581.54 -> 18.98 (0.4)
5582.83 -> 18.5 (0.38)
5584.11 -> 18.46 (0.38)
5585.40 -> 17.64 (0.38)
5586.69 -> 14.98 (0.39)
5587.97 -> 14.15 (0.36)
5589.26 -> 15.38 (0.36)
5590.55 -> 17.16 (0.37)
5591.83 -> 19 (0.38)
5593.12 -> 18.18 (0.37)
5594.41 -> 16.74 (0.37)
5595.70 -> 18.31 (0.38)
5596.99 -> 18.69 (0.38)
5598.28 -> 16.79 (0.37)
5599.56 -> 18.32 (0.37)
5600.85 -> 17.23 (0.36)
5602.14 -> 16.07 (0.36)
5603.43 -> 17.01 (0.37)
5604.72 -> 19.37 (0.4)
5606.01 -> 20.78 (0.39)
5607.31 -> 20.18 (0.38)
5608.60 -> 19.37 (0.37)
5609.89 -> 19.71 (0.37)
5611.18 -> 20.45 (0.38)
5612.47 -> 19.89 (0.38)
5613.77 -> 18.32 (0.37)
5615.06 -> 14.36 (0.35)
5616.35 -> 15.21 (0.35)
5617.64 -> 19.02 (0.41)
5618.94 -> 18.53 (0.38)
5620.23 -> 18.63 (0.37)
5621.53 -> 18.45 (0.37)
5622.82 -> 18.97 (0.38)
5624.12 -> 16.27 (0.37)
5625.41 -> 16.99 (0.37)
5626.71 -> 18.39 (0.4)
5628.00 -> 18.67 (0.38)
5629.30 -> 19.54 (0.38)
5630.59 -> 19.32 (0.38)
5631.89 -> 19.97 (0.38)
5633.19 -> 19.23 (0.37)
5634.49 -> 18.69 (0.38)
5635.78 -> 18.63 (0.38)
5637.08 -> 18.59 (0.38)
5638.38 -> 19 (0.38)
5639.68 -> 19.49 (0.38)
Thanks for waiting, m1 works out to -0.027 mag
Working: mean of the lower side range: 17.2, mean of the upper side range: 18.3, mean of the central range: 18.3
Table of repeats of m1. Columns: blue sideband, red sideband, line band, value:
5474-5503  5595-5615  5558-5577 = 0.02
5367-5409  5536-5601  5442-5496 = -0.04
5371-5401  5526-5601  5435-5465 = -0.02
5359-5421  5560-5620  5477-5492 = -0.05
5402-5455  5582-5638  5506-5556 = -0.05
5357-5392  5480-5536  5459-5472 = -0.02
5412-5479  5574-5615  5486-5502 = -0.03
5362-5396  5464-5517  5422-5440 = 0.02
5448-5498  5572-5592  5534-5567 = -0.07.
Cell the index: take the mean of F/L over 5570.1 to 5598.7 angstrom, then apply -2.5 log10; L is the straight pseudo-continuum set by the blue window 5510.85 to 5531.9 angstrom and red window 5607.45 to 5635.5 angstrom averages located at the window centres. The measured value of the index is 0.05 mag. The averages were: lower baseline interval 18.2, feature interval 17.6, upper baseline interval 18.5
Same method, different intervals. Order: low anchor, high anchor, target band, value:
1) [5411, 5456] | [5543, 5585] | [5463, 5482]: 0.00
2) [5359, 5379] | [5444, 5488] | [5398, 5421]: 0.05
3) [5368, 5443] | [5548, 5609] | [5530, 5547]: -0.06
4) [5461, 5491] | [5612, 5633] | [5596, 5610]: -0.02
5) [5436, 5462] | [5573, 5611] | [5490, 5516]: 0.00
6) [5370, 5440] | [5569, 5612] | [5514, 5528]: -0.06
